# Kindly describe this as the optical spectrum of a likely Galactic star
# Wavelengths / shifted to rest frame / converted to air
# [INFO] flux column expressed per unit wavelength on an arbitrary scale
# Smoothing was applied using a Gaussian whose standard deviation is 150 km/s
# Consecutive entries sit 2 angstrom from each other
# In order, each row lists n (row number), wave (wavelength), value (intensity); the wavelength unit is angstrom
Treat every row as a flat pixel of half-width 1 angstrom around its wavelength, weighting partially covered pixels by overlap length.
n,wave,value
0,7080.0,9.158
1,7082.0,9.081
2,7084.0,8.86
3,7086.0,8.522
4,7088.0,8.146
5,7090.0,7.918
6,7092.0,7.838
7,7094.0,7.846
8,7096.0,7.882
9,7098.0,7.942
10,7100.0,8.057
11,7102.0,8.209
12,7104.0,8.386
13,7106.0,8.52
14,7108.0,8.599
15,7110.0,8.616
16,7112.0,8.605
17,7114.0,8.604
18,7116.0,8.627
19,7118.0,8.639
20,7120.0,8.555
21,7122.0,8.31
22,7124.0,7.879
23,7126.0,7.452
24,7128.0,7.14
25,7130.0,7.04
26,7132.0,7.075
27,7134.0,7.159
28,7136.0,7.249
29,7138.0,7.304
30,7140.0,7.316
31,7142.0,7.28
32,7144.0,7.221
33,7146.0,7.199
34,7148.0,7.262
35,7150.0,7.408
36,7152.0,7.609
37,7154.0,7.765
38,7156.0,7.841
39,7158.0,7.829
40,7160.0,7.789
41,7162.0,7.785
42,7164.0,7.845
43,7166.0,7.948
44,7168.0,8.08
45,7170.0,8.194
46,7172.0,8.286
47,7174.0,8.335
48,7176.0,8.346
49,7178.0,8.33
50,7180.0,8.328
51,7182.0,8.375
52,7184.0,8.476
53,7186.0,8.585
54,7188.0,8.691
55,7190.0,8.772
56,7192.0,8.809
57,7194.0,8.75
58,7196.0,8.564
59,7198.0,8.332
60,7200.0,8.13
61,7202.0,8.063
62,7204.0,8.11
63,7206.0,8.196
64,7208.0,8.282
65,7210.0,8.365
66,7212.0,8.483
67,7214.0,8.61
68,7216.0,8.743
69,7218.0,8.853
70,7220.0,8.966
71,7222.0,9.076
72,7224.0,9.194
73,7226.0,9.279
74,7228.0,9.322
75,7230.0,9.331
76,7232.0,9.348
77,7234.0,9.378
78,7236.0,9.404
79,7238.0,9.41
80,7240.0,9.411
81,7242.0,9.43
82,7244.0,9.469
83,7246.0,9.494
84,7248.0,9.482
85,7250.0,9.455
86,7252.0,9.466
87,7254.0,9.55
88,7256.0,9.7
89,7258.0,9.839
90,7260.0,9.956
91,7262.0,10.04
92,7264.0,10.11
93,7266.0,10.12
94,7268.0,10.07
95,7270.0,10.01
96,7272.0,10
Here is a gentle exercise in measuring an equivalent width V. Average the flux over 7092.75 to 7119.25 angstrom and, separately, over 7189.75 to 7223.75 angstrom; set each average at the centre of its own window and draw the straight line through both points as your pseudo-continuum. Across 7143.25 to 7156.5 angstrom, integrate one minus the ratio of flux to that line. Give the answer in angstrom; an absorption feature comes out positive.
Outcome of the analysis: 1.52 angstrom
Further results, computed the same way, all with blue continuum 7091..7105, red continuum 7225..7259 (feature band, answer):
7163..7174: 0.8 angstrom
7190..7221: 2.0 angstrom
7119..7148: 3.2 angstrom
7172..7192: 0.9 angstrom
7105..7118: -0.7 angstrom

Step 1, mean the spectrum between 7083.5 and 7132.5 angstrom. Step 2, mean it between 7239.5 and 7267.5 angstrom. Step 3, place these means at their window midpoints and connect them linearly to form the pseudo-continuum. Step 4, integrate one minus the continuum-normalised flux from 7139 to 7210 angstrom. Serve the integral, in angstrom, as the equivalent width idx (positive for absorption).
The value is 6.30 angstrom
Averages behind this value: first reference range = 8.13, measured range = 8.07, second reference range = 9.69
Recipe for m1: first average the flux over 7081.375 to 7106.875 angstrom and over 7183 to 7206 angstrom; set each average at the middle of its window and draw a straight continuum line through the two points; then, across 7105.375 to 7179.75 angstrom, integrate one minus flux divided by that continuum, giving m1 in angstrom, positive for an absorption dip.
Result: 4.3 angstrom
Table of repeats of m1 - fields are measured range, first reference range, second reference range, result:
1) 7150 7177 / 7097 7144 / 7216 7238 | 1.6 angstrom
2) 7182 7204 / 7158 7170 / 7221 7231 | 0.1 angstrom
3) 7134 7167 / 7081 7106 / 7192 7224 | 3.4 angstrom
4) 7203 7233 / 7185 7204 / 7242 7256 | 0.4 angstrom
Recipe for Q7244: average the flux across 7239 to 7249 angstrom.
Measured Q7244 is 9.46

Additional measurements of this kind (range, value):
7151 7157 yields 7.74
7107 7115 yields 8.61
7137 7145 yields 7.28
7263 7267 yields 10.1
